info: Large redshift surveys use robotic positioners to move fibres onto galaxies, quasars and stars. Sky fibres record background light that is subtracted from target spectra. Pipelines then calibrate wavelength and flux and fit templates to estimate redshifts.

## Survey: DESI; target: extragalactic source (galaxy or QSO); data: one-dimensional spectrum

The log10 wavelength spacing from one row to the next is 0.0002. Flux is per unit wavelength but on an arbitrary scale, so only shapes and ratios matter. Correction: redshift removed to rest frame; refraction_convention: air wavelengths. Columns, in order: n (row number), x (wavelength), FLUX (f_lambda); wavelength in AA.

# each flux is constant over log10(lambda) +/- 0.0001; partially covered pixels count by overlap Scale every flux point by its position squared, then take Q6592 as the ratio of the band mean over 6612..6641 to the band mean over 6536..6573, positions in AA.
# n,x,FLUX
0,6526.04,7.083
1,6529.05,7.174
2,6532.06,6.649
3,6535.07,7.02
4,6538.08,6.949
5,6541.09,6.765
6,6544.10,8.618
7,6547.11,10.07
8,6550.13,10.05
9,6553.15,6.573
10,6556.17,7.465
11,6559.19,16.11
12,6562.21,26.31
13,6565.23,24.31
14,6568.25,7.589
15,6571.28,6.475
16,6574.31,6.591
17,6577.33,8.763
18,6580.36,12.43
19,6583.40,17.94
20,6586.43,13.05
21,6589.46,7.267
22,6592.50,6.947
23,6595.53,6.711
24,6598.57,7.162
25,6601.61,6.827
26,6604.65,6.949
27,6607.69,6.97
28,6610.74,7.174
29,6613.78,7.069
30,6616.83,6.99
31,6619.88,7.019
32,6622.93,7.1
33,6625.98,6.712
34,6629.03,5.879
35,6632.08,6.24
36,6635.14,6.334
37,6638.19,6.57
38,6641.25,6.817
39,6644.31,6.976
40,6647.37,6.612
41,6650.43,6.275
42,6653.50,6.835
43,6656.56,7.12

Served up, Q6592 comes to 0.6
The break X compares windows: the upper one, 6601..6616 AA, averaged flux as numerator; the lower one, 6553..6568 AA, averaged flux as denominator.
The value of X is 0.43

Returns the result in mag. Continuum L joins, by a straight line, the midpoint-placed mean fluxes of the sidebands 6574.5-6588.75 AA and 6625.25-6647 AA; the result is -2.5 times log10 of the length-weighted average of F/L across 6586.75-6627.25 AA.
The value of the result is 0.29 mag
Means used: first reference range 12.1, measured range 7.17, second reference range 6.5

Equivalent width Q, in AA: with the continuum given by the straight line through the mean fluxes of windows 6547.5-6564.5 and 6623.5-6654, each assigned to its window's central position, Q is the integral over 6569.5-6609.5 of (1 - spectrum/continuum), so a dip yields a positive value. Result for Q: 7.47 AA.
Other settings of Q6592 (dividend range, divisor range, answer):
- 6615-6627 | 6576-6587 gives 0.54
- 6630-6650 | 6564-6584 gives 0.58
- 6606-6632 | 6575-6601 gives 0.70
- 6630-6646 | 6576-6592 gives 0.57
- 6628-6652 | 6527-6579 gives 0.65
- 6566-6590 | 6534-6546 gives 1.44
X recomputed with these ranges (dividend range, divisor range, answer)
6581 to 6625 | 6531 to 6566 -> 0.74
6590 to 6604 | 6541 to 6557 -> 0.82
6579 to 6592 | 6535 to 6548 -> 1.55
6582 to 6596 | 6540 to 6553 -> 1.22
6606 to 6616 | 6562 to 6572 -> 0.45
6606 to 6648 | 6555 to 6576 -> 0.50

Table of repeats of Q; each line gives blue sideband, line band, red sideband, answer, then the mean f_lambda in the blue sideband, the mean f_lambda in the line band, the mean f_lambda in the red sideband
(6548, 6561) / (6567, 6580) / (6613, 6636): 2.17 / 10.4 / 7.8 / 6.66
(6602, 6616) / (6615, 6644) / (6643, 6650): 0.86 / 7.02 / 6.65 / 6.71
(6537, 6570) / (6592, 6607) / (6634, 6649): 3.68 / 11.9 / 6.92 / 6.67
